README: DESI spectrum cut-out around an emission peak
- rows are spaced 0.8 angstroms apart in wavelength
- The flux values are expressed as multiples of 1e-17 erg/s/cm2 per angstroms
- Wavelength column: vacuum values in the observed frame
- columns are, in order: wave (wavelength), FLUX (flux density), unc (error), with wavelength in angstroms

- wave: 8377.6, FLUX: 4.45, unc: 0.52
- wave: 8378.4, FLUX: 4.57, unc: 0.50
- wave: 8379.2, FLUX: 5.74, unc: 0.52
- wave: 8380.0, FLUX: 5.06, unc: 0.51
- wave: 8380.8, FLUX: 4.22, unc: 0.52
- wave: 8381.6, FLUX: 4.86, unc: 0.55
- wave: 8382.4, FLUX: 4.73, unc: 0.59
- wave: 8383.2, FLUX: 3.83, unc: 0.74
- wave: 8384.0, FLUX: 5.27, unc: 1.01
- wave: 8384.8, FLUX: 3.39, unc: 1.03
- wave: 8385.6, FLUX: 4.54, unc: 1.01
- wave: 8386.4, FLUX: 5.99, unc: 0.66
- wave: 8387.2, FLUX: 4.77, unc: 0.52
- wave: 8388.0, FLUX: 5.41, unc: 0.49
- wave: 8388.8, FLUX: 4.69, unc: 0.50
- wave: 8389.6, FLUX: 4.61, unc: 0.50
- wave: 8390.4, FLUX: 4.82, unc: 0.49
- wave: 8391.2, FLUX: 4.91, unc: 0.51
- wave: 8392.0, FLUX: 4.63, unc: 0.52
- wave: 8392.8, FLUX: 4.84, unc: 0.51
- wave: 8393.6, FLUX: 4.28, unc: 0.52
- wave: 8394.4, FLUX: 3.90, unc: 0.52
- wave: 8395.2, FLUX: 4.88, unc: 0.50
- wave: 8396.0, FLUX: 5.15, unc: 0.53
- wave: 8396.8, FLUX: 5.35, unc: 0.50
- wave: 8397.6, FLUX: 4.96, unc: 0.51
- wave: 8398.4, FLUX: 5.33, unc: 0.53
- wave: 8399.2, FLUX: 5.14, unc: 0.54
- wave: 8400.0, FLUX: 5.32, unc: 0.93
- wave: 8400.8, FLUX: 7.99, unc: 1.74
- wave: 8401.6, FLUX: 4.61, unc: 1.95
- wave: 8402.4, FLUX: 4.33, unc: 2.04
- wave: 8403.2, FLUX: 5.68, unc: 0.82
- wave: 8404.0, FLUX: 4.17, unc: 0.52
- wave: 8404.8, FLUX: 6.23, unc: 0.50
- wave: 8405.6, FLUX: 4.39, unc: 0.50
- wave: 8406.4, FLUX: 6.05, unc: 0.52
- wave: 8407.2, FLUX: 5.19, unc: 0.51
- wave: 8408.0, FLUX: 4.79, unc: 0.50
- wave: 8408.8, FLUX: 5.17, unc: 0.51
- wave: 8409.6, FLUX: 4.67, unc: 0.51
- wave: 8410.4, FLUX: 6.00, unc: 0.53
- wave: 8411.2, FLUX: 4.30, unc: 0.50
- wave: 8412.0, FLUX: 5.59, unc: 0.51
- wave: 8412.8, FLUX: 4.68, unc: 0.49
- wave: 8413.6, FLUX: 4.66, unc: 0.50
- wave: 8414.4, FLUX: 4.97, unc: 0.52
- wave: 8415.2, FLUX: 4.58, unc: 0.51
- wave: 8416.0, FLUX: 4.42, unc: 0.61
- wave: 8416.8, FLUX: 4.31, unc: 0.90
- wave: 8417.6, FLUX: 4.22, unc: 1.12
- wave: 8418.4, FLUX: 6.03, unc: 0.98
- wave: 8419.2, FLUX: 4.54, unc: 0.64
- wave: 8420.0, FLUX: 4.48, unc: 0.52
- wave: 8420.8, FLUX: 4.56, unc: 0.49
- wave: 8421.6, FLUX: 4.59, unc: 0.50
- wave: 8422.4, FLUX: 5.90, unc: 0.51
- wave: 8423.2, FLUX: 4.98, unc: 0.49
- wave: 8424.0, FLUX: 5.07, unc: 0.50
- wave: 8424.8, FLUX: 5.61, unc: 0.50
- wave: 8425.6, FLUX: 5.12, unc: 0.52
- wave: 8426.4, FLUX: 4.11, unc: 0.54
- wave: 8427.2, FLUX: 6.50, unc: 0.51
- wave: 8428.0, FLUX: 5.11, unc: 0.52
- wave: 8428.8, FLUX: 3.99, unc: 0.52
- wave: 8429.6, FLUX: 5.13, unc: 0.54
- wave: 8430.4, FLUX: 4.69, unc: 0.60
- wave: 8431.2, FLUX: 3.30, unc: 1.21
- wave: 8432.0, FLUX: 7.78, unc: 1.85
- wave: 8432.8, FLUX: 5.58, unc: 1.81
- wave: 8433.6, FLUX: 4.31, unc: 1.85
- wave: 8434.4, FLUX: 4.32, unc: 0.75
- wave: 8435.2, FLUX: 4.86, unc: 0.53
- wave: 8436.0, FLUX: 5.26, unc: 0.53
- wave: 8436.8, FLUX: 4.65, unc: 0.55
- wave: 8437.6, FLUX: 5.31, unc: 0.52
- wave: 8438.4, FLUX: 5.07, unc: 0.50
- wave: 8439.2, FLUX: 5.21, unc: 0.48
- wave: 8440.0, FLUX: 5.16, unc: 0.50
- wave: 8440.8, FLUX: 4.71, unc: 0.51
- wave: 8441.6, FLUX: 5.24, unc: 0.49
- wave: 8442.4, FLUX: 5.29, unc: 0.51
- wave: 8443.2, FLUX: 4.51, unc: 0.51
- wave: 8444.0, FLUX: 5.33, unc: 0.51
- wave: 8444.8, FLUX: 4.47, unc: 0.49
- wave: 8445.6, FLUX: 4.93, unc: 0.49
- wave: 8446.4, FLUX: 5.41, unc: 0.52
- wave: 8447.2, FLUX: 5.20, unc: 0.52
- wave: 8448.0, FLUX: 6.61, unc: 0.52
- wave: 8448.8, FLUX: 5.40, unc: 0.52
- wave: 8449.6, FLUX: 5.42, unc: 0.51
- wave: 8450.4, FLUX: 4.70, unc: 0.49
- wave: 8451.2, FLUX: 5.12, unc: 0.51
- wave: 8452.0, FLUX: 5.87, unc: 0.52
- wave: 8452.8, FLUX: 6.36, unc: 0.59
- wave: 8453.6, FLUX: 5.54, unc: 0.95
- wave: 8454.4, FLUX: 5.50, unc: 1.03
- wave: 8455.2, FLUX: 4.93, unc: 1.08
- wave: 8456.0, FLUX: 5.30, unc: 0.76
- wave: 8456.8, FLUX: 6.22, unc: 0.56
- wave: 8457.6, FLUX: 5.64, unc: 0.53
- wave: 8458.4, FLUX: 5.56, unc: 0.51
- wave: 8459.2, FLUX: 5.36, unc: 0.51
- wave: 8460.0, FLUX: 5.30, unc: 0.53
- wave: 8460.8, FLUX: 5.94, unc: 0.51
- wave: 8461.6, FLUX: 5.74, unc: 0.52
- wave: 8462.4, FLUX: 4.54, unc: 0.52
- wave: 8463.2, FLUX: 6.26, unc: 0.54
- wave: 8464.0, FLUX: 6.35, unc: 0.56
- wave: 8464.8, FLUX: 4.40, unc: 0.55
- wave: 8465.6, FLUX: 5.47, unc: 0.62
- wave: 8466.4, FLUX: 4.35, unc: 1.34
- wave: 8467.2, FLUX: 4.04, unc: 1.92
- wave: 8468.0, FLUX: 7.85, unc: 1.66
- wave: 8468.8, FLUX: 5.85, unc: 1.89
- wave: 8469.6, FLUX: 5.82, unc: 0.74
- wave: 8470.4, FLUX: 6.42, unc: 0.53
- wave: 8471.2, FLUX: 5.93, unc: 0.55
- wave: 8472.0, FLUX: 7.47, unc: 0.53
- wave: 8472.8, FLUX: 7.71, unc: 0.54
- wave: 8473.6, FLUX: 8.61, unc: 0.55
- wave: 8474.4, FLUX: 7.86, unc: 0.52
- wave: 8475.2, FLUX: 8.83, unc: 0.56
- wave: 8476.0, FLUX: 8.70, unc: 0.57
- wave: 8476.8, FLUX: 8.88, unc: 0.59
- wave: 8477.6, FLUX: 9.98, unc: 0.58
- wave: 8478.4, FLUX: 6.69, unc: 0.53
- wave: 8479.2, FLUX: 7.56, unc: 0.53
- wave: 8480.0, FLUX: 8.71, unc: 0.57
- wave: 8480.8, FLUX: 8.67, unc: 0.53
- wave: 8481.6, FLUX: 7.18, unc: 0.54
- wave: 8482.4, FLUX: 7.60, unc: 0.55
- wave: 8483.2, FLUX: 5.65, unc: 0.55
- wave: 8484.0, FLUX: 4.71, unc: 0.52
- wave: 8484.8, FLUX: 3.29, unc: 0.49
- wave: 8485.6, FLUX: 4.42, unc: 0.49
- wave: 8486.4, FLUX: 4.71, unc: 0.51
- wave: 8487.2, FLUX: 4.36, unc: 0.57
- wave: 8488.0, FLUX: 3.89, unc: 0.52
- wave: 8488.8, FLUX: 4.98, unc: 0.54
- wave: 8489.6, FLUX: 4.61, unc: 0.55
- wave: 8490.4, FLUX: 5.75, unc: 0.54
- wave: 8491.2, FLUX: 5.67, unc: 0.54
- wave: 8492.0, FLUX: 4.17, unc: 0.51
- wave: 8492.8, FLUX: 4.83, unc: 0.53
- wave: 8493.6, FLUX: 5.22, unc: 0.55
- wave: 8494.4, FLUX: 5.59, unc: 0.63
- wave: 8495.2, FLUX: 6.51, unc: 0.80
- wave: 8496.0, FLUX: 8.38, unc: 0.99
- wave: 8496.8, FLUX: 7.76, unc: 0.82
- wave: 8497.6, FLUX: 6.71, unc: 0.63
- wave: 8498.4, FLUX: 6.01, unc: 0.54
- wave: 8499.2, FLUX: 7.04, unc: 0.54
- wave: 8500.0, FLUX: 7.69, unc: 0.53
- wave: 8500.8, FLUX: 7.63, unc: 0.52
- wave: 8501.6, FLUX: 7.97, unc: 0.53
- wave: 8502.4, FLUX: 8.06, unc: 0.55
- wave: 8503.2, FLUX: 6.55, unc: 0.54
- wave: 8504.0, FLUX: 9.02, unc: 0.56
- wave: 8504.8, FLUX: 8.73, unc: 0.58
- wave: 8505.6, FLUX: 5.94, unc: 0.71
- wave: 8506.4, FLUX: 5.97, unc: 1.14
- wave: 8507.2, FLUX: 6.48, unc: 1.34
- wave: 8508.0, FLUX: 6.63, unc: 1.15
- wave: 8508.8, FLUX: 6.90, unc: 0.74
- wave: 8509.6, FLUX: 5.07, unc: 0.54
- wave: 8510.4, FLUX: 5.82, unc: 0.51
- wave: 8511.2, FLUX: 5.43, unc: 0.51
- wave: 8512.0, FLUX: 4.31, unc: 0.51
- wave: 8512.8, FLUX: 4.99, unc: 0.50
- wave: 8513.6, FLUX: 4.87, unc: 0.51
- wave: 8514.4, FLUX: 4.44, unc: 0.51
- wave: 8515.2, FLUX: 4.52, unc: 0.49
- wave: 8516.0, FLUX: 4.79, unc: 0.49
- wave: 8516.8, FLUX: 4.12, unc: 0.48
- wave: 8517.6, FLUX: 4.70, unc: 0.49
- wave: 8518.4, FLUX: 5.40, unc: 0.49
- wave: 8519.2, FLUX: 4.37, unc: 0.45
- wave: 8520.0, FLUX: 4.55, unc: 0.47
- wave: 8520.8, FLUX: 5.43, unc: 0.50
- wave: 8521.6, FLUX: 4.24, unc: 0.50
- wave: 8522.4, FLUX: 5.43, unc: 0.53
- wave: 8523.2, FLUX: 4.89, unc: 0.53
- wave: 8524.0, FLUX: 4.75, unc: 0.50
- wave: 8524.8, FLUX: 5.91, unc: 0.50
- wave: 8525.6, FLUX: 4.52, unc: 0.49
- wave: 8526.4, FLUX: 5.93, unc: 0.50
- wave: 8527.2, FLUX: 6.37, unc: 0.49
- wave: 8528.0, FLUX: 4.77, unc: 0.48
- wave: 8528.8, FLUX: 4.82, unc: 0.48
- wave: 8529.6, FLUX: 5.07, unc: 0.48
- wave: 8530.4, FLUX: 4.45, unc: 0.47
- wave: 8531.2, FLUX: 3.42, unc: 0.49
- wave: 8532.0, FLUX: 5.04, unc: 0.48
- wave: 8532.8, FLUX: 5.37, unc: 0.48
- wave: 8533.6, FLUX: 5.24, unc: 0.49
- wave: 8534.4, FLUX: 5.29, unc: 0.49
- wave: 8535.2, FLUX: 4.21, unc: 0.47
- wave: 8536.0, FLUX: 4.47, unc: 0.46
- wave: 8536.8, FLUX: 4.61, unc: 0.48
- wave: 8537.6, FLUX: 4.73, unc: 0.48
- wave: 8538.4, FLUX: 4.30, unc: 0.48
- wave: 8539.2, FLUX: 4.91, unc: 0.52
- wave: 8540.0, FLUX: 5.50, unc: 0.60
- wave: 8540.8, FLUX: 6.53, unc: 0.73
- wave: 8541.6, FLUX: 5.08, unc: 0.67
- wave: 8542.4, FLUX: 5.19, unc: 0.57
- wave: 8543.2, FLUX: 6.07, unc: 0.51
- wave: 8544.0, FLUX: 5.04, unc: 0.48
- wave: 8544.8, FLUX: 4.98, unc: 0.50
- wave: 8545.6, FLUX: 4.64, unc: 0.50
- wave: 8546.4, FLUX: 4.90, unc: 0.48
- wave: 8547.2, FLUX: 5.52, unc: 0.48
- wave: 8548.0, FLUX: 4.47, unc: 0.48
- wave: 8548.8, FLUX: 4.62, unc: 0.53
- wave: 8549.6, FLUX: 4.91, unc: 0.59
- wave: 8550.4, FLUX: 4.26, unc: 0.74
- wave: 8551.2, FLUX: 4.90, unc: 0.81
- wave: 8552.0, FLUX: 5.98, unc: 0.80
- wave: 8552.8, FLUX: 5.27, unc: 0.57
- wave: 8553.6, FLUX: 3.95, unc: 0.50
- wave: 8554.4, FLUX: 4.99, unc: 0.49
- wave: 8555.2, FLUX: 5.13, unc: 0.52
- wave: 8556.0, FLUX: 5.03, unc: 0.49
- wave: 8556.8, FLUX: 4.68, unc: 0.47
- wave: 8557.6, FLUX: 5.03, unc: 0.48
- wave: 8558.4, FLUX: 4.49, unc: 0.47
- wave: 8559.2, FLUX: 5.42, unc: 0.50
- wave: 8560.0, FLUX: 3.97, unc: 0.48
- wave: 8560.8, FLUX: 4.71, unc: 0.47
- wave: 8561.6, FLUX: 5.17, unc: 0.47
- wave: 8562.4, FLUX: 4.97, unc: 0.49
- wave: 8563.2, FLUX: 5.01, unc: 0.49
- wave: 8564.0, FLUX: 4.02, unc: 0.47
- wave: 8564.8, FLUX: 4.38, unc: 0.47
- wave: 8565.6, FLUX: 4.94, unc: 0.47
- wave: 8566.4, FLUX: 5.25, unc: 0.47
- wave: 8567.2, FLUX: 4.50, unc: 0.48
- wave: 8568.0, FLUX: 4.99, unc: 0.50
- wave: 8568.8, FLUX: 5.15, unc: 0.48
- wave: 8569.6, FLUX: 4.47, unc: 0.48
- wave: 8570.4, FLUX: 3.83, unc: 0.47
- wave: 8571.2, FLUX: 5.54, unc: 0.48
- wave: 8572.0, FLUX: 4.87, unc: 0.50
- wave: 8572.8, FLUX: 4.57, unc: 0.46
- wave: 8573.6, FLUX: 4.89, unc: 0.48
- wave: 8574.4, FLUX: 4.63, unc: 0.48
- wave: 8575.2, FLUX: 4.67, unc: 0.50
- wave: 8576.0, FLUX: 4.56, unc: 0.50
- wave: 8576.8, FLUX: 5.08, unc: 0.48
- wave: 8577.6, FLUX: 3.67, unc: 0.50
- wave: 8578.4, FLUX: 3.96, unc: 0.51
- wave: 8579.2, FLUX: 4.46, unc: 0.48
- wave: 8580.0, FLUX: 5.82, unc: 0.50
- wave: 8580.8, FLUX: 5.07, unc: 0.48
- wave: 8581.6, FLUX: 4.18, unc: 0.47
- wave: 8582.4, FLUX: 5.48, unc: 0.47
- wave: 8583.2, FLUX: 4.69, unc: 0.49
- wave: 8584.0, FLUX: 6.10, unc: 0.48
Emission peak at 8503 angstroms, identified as [N II] 6583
